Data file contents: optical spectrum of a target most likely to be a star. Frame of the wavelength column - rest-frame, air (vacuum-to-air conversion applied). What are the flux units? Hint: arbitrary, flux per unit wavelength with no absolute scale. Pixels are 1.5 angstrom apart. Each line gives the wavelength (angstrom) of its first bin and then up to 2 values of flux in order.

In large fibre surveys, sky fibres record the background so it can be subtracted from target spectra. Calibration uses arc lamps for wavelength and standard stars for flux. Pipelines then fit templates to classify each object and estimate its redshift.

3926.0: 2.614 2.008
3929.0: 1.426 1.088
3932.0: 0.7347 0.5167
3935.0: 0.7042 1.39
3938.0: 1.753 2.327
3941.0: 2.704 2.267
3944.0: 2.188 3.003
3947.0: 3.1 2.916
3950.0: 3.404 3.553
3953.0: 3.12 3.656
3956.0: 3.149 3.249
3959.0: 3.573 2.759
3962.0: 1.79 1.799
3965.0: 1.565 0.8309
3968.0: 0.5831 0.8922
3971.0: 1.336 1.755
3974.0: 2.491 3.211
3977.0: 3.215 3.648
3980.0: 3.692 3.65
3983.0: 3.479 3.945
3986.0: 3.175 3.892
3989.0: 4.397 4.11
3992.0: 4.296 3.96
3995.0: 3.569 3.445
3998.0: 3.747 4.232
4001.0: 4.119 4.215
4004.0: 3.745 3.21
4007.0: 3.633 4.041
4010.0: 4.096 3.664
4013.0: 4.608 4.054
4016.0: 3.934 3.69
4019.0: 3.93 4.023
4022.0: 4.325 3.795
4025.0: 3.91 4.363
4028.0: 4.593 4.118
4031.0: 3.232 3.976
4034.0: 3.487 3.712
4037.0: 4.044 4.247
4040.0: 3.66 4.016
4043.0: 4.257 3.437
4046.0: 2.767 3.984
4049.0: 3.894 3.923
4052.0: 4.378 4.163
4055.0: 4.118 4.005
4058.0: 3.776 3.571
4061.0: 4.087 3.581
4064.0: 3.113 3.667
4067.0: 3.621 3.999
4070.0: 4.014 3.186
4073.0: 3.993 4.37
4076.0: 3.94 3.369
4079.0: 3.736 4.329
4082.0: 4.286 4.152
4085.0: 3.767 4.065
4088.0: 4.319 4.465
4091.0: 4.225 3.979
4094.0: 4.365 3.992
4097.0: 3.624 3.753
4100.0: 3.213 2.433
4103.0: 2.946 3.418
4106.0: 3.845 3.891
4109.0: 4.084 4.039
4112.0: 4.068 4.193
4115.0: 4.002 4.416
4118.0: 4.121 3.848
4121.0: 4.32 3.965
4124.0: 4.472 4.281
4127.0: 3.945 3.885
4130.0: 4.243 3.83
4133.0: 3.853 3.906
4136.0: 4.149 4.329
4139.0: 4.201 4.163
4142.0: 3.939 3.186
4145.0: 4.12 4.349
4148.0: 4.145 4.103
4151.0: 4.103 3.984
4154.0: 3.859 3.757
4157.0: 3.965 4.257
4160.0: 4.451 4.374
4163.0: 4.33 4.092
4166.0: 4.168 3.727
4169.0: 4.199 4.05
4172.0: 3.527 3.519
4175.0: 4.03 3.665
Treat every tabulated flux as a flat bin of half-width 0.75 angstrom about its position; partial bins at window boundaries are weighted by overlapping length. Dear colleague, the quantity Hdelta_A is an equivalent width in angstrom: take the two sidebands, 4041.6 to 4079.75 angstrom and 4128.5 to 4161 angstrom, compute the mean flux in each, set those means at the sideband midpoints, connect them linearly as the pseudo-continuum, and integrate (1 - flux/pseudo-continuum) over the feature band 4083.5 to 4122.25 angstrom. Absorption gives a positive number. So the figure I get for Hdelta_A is 0.2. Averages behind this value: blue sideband 3.8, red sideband 4.04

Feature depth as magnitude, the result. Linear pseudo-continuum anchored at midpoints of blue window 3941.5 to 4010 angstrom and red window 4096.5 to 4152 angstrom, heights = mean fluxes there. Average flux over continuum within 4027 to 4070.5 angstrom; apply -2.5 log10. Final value -0.10 mag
